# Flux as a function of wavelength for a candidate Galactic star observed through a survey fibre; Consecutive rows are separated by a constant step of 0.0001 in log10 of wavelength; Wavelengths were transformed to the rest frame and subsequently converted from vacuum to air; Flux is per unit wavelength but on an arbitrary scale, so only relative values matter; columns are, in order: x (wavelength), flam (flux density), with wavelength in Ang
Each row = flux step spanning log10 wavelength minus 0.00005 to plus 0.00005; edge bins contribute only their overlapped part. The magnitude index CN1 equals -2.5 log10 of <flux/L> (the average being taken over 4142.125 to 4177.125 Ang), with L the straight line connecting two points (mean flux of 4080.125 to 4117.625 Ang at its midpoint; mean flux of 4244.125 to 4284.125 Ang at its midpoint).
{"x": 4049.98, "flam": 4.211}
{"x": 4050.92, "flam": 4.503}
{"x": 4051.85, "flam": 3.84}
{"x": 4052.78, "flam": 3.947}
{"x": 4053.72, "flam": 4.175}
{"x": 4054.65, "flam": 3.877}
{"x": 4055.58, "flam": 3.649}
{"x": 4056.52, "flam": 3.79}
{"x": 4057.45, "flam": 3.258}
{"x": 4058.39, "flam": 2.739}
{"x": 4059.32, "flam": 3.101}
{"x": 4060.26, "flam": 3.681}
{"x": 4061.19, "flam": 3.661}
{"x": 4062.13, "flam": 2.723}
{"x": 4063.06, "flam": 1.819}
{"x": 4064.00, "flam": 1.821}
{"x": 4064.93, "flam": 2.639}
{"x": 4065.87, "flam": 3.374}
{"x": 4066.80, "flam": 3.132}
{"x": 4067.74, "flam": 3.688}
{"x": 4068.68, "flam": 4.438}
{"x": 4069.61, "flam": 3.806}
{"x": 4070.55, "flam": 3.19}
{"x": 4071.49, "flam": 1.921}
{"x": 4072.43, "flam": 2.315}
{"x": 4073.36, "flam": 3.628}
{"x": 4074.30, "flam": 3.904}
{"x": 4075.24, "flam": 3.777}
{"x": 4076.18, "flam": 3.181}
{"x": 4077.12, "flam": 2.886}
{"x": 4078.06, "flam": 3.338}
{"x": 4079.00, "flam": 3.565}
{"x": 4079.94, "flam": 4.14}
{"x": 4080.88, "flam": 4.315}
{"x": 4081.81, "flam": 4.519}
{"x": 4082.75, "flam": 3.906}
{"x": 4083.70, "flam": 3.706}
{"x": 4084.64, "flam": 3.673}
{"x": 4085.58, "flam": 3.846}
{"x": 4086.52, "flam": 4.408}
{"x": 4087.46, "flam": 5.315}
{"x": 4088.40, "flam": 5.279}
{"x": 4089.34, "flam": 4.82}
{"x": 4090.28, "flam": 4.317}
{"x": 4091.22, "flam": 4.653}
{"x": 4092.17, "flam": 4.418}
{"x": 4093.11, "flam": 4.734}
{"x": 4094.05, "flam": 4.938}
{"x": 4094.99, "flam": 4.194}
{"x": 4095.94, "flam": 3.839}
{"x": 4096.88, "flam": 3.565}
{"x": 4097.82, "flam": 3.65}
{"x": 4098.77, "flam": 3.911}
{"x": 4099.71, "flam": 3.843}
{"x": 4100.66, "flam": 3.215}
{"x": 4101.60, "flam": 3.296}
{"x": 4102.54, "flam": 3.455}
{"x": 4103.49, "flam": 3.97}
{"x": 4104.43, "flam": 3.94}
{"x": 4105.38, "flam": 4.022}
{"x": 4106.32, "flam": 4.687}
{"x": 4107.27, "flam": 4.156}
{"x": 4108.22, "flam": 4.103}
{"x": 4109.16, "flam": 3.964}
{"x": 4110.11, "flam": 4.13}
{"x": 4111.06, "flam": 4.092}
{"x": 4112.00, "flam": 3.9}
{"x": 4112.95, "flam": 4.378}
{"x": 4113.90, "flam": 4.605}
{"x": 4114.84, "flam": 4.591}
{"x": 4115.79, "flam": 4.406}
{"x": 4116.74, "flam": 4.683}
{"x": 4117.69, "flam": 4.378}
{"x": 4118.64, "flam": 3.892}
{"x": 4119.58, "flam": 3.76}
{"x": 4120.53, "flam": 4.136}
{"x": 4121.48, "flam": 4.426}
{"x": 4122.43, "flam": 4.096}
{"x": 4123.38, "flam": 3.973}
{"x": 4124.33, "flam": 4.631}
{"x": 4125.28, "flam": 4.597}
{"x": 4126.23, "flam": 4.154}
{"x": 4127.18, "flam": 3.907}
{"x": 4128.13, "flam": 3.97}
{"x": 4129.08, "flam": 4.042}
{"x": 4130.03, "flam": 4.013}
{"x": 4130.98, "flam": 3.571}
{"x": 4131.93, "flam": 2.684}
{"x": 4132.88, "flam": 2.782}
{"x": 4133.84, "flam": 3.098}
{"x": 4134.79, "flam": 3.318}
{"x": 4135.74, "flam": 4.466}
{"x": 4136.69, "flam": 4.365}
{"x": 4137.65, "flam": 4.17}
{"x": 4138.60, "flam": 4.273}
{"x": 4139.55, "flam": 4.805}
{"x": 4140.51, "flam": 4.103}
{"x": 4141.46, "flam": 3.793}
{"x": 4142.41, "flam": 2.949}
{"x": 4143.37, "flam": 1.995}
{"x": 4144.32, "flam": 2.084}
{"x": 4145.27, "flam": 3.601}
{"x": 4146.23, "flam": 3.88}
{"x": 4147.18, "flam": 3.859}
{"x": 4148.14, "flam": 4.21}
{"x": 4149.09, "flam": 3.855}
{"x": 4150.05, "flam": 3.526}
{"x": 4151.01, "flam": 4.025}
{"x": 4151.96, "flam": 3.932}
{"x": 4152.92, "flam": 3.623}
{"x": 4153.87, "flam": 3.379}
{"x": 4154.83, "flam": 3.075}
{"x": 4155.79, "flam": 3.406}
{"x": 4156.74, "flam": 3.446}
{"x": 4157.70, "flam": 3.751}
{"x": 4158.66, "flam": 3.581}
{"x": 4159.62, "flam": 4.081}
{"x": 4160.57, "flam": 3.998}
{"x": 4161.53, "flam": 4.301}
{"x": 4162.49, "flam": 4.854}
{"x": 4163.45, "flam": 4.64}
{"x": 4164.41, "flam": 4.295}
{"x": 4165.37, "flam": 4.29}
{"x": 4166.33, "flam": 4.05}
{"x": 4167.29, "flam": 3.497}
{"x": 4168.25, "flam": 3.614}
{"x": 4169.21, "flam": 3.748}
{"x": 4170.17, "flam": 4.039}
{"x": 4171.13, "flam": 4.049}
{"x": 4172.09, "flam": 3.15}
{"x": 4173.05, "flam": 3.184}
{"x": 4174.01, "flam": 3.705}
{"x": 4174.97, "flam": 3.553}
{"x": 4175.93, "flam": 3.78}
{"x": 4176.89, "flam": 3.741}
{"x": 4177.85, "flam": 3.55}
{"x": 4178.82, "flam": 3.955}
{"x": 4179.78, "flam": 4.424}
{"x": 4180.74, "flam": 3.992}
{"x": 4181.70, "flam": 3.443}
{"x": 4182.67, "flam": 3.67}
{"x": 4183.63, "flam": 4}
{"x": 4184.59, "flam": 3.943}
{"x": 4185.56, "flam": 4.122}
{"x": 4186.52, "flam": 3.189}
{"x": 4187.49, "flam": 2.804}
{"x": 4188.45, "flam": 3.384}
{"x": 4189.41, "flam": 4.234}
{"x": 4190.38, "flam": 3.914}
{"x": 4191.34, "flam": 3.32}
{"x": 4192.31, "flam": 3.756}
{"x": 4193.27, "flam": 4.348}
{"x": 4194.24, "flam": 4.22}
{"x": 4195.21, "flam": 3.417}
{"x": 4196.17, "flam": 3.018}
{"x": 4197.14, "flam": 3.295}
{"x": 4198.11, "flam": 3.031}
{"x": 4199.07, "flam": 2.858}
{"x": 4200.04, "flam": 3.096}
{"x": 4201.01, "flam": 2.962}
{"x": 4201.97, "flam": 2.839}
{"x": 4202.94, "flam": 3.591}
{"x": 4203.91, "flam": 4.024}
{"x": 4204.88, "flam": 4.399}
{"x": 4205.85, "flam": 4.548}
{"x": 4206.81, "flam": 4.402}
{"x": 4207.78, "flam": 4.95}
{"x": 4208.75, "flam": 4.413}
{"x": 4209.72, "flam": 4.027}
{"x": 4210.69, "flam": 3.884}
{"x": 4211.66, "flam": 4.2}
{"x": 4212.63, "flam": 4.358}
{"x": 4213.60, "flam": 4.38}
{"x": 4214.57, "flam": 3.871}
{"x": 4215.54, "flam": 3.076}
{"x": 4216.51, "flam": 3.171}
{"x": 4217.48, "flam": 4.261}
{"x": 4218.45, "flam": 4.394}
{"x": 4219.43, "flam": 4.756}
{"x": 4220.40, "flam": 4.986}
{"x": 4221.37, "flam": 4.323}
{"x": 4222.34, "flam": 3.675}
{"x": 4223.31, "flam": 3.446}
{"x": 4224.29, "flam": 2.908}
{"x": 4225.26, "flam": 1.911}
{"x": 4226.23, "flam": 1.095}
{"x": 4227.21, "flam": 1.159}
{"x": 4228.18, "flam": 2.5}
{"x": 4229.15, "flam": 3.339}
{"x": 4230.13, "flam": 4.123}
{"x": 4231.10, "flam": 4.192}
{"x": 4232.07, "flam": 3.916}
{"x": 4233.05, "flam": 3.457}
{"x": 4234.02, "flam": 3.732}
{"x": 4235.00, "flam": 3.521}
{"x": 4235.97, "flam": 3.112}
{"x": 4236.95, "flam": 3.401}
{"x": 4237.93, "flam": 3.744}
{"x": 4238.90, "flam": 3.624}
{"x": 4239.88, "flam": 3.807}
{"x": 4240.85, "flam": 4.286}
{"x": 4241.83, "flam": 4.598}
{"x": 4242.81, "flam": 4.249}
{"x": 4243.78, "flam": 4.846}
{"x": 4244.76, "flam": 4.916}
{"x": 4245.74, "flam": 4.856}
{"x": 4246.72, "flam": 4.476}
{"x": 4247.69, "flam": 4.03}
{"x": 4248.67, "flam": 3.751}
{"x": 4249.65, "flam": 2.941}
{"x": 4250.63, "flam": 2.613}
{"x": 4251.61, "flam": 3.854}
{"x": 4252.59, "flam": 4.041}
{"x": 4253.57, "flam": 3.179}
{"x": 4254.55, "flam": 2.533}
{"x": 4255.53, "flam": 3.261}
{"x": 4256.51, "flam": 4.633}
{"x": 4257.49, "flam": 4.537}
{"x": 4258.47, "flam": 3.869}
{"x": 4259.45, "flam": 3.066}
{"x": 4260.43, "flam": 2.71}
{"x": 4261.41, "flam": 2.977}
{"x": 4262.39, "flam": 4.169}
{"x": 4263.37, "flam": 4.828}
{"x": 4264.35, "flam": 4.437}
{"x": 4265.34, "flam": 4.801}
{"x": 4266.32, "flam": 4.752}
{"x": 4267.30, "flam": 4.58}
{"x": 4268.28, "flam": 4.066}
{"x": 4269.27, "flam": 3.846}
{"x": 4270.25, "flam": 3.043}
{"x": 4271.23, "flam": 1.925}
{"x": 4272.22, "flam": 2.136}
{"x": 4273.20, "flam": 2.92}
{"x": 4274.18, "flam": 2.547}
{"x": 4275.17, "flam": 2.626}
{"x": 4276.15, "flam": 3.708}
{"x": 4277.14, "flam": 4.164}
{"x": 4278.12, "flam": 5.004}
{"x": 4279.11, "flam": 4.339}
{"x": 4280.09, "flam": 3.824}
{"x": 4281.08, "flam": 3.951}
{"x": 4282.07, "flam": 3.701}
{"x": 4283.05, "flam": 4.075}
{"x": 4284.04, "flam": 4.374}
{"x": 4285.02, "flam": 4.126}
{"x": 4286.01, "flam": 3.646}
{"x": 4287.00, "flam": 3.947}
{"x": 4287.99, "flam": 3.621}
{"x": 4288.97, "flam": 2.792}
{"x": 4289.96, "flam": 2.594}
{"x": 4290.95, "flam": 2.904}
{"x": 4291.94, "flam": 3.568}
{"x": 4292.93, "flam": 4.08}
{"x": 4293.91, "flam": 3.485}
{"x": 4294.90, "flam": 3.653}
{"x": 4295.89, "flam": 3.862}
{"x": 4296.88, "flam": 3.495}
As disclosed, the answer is 0.09 mag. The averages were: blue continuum 4.19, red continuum 3.75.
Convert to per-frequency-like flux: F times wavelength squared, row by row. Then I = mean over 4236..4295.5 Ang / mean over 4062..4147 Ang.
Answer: 1.1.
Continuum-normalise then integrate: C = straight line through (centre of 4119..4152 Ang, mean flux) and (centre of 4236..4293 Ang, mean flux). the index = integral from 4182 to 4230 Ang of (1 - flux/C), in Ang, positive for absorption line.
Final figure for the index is 1.9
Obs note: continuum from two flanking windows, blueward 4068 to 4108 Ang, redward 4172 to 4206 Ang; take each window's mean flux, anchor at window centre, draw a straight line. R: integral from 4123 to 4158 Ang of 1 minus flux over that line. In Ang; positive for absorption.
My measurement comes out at 0.5 Ang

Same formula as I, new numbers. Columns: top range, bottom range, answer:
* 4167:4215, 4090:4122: 0.95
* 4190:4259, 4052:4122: 1.04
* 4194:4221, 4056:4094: 1.13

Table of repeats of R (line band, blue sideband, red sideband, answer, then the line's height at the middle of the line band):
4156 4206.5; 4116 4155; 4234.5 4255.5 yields 0.94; 3.81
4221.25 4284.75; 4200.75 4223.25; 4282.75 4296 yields 2.84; 3.82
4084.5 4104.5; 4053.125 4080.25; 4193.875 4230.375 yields -4.92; 3.34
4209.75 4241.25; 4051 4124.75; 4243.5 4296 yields 1.39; 3.75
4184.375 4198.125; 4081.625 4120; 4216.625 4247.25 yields 0.89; 3.86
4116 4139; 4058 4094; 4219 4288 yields -1.93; 3.67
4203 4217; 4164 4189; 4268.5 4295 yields -1.68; 3.66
